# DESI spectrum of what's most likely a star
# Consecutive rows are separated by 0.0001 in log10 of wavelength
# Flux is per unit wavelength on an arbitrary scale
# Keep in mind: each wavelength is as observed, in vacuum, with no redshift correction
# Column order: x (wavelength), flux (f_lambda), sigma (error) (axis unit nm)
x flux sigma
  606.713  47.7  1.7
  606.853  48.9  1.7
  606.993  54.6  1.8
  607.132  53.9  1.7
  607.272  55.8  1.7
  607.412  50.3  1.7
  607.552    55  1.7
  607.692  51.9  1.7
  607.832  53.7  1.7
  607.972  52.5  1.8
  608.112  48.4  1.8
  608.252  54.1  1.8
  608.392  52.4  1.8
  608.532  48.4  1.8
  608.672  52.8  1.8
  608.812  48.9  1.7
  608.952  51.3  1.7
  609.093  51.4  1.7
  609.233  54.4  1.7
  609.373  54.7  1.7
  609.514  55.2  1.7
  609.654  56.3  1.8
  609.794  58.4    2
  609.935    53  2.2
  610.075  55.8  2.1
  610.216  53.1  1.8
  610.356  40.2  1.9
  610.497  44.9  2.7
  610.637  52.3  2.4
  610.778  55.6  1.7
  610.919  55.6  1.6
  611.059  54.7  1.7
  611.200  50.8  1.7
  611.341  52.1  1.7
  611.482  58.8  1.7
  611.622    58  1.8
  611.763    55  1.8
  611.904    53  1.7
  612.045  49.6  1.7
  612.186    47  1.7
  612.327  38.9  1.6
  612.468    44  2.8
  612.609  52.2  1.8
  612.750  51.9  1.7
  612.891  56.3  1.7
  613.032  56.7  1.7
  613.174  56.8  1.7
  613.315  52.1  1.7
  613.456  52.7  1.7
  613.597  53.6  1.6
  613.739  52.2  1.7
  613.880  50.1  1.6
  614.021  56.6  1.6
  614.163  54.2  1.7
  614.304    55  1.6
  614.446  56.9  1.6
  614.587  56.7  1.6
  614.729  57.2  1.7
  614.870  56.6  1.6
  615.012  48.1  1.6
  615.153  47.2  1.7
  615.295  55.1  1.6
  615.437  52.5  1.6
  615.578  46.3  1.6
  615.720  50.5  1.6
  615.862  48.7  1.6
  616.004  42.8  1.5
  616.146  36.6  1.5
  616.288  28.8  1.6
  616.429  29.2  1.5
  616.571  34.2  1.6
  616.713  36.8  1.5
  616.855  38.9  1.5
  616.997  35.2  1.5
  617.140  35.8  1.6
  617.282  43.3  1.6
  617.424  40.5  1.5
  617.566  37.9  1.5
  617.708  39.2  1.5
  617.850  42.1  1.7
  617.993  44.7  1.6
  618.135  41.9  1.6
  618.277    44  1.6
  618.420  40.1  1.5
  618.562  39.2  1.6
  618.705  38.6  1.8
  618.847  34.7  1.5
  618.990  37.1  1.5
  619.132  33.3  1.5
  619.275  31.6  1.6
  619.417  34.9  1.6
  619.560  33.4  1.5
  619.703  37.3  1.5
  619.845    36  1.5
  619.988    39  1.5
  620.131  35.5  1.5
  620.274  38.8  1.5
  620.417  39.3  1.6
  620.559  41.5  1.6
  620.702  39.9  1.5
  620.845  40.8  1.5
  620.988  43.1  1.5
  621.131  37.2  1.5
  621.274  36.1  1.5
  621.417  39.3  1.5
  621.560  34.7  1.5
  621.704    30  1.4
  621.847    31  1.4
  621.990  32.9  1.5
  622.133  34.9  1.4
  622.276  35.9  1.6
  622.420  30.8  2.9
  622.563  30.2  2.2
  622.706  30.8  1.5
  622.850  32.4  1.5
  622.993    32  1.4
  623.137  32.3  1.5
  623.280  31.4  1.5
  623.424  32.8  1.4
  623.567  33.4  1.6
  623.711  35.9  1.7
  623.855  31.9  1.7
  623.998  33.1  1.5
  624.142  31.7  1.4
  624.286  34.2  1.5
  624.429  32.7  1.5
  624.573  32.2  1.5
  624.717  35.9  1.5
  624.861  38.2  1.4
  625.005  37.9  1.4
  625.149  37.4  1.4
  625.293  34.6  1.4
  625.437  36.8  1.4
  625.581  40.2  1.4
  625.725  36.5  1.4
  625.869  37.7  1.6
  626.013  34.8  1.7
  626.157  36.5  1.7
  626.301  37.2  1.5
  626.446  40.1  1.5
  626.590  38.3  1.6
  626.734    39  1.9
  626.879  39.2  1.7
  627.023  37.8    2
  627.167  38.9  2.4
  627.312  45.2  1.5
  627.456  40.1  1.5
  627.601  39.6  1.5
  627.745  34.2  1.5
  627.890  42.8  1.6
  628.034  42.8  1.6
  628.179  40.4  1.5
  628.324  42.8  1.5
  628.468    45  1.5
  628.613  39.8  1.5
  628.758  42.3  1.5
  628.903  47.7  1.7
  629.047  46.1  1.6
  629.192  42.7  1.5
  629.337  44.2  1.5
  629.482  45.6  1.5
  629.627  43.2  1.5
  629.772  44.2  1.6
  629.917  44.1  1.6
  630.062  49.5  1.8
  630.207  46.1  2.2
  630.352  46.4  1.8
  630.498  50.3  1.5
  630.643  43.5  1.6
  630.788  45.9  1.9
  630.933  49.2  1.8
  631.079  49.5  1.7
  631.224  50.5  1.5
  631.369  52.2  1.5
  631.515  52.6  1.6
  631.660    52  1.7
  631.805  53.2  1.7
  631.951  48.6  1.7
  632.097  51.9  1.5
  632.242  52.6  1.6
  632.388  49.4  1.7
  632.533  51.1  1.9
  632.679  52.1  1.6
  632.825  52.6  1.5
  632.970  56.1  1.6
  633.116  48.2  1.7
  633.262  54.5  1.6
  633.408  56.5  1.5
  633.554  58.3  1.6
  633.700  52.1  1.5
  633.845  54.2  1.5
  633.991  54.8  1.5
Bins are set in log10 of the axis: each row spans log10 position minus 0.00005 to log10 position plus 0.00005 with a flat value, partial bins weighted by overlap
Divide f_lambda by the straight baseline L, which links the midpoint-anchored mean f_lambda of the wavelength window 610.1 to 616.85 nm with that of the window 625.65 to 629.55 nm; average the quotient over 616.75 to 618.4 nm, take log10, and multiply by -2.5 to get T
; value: 0.17 mag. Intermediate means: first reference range 49.9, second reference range 40.6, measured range 40.2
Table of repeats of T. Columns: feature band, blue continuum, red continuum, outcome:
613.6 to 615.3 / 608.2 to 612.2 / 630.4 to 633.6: -0.026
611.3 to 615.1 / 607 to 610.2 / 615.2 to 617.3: -0.161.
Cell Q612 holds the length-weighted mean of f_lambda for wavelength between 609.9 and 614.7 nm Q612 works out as 52.6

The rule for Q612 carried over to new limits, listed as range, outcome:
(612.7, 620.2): 44.2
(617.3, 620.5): 38.2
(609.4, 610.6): 52.2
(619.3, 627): 35.6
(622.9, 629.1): 37.6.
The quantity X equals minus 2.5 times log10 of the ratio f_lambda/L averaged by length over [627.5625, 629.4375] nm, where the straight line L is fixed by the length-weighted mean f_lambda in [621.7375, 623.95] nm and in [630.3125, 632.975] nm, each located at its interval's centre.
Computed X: 0.04 mag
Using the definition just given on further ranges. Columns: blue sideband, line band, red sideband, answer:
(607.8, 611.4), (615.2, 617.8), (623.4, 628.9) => 0.14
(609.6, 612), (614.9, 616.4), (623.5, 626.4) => 0.04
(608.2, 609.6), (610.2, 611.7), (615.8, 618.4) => -0.07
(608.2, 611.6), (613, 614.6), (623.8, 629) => -0.10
